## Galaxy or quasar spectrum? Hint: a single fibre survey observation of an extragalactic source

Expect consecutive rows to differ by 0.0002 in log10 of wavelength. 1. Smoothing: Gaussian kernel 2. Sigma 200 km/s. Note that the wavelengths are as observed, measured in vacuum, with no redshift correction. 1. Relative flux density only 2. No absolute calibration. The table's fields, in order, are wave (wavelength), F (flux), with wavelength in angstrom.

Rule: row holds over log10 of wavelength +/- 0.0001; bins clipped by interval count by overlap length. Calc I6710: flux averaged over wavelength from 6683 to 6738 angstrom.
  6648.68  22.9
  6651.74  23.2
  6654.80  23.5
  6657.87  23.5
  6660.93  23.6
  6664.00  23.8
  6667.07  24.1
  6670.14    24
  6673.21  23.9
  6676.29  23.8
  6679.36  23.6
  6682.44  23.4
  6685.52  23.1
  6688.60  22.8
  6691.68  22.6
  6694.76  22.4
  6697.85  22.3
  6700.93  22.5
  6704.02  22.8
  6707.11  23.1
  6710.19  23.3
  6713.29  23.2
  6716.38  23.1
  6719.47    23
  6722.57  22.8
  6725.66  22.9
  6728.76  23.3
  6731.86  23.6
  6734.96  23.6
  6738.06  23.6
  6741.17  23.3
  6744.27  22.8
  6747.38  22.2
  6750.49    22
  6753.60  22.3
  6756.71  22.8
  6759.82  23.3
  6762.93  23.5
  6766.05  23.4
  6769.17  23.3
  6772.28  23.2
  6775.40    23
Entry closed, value 23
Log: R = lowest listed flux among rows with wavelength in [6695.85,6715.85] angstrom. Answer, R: 22.3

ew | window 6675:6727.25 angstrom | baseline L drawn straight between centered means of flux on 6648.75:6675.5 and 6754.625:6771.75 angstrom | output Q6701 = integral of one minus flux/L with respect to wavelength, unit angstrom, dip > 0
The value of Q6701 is 1.2 angstrom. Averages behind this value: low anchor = 23.7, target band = 23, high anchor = 23.2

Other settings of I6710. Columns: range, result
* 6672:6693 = 23.3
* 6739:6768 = 22.9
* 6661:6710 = 23.2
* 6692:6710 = 22.7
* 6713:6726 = 23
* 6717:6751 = 23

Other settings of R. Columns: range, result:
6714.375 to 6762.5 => 22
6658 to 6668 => 23.6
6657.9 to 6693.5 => 22.6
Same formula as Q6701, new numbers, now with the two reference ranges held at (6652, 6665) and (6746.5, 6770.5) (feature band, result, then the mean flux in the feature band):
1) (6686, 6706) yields 0.59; 22.6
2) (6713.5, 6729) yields 0.07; 23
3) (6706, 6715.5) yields 0.00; 23.2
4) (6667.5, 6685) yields -0.22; 23.7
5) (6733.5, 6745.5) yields -0.18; 23.3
